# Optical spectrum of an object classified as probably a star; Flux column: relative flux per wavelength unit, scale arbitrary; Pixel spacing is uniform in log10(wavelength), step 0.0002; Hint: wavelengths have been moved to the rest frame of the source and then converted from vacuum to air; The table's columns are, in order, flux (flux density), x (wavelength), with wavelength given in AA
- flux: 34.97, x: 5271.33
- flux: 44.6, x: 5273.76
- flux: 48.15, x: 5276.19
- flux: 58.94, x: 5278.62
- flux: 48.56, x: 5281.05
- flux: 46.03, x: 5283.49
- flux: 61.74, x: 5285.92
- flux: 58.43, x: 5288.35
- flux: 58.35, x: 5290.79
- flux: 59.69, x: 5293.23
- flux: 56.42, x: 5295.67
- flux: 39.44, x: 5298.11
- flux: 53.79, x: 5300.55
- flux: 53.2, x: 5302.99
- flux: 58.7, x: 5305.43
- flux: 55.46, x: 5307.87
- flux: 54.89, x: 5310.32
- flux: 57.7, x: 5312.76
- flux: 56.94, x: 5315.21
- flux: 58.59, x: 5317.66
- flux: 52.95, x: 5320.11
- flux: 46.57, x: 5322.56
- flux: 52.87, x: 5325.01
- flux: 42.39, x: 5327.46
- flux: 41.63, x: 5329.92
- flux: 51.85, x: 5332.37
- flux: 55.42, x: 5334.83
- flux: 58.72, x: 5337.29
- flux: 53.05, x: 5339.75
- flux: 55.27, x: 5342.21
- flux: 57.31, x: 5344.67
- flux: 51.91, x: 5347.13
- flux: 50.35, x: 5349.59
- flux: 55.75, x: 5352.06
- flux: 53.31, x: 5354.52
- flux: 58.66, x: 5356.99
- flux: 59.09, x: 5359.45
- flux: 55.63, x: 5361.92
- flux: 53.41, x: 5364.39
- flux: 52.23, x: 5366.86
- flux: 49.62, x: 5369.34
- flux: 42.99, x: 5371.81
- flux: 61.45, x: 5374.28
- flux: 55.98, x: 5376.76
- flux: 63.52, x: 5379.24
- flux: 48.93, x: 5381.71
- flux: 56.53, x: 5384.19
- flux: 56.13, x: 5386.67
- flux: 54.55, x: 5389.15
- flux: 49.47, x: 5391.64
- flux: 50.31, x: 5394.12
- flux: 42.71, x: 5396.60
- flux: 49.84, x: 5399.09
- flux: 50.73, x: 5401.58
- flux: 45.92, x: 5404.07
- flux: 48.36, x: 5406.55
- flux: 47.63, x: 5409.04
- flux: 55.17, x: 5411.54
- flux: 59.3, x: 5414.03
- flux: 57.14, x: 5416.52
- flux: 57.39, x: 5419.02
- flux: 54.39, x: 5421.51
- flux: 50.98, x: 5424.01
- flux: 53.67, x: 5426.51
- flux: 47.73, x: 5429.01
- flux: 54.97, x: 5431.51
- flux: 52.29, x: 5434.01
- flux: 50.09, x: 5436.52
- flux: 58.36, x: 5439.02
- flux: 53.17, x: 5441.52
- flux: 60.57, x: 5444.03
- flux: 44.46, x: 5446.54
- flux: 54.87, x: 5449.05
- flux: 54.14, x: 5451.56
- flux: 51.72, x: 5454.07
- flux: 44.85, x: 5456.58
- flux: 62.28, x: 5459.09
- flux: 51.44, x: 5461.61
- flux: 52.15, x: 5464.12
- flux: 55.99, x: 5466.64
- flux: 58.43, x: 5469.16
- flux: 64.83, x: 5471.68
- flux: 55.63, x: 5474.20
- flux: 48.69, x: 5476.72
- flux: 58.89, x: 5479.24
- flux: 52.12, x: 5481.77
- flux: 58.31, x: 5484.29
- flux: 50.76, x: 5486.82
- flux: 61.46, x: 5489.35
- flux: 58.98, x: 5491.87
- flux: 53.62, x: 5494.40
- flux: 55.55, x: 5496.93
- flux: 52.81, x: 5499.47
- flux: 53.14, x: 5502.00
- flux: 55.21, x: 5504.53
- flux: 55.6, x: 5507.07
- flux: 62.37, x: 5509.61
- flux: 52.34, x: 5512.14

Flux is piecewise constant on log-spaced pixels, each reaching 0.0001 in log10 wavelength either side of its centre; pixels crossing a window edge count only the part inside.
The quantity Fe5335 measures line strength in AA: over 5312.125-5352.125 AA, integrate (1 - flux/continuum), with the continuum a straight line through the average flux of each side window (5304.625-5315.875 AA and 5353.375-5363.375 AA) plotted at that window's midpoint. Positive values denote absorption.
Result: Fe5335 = 2.8 AA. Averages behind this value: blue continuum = 56.7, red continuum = 56.6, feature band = 52.7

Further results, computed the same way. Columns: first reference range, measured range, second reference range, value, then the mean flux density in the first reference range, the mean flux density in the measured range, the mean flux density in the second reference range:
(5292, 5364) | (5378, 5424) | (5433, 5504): 1.3 AA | 53.7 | 52.6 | 54.6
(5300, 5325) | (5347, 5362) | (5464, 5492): 0.0 AA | 54.8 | 55.2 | 56.4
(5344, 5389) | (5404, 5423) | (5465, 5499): 0.6 AA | 54.6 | 53.6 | 56.3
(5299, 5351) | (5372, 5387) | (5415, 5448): -0.8 AA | 53.2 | 56.2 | 53.5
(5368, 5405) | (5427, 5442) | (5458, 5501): 0.3 AA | 51.9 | 52.8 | 55.9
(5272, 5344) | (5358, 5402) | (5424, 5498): 0.5 AA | 53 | 53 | 54.4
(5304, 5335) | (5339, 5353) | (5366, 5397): -0.3 AA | 52.7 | 53.9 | 52.9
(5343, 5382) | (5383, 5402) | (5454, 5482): 1.2 AA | 54.5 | 51.3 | 55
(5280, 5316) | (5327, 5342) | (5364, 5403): 0.7 AA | 54.6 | 51.2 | 52.3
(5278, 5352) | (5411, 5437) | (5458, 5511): 0.6 AA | 53.6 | 54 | 56.1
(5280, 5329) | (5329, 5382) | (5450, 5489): -0.1 AA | 53.6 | 54.1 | 54.8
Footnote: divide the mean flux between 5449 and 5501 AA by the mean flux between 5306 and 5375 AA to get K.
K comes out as 1.03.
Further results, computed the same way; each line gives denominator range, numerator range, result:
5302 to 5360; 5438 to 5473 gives 1.02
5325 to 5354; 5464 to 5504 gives 1.07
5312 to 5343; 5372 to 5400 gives 1.01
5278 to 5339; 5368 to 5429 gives 0.98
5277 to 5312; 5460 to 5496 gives 1.02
